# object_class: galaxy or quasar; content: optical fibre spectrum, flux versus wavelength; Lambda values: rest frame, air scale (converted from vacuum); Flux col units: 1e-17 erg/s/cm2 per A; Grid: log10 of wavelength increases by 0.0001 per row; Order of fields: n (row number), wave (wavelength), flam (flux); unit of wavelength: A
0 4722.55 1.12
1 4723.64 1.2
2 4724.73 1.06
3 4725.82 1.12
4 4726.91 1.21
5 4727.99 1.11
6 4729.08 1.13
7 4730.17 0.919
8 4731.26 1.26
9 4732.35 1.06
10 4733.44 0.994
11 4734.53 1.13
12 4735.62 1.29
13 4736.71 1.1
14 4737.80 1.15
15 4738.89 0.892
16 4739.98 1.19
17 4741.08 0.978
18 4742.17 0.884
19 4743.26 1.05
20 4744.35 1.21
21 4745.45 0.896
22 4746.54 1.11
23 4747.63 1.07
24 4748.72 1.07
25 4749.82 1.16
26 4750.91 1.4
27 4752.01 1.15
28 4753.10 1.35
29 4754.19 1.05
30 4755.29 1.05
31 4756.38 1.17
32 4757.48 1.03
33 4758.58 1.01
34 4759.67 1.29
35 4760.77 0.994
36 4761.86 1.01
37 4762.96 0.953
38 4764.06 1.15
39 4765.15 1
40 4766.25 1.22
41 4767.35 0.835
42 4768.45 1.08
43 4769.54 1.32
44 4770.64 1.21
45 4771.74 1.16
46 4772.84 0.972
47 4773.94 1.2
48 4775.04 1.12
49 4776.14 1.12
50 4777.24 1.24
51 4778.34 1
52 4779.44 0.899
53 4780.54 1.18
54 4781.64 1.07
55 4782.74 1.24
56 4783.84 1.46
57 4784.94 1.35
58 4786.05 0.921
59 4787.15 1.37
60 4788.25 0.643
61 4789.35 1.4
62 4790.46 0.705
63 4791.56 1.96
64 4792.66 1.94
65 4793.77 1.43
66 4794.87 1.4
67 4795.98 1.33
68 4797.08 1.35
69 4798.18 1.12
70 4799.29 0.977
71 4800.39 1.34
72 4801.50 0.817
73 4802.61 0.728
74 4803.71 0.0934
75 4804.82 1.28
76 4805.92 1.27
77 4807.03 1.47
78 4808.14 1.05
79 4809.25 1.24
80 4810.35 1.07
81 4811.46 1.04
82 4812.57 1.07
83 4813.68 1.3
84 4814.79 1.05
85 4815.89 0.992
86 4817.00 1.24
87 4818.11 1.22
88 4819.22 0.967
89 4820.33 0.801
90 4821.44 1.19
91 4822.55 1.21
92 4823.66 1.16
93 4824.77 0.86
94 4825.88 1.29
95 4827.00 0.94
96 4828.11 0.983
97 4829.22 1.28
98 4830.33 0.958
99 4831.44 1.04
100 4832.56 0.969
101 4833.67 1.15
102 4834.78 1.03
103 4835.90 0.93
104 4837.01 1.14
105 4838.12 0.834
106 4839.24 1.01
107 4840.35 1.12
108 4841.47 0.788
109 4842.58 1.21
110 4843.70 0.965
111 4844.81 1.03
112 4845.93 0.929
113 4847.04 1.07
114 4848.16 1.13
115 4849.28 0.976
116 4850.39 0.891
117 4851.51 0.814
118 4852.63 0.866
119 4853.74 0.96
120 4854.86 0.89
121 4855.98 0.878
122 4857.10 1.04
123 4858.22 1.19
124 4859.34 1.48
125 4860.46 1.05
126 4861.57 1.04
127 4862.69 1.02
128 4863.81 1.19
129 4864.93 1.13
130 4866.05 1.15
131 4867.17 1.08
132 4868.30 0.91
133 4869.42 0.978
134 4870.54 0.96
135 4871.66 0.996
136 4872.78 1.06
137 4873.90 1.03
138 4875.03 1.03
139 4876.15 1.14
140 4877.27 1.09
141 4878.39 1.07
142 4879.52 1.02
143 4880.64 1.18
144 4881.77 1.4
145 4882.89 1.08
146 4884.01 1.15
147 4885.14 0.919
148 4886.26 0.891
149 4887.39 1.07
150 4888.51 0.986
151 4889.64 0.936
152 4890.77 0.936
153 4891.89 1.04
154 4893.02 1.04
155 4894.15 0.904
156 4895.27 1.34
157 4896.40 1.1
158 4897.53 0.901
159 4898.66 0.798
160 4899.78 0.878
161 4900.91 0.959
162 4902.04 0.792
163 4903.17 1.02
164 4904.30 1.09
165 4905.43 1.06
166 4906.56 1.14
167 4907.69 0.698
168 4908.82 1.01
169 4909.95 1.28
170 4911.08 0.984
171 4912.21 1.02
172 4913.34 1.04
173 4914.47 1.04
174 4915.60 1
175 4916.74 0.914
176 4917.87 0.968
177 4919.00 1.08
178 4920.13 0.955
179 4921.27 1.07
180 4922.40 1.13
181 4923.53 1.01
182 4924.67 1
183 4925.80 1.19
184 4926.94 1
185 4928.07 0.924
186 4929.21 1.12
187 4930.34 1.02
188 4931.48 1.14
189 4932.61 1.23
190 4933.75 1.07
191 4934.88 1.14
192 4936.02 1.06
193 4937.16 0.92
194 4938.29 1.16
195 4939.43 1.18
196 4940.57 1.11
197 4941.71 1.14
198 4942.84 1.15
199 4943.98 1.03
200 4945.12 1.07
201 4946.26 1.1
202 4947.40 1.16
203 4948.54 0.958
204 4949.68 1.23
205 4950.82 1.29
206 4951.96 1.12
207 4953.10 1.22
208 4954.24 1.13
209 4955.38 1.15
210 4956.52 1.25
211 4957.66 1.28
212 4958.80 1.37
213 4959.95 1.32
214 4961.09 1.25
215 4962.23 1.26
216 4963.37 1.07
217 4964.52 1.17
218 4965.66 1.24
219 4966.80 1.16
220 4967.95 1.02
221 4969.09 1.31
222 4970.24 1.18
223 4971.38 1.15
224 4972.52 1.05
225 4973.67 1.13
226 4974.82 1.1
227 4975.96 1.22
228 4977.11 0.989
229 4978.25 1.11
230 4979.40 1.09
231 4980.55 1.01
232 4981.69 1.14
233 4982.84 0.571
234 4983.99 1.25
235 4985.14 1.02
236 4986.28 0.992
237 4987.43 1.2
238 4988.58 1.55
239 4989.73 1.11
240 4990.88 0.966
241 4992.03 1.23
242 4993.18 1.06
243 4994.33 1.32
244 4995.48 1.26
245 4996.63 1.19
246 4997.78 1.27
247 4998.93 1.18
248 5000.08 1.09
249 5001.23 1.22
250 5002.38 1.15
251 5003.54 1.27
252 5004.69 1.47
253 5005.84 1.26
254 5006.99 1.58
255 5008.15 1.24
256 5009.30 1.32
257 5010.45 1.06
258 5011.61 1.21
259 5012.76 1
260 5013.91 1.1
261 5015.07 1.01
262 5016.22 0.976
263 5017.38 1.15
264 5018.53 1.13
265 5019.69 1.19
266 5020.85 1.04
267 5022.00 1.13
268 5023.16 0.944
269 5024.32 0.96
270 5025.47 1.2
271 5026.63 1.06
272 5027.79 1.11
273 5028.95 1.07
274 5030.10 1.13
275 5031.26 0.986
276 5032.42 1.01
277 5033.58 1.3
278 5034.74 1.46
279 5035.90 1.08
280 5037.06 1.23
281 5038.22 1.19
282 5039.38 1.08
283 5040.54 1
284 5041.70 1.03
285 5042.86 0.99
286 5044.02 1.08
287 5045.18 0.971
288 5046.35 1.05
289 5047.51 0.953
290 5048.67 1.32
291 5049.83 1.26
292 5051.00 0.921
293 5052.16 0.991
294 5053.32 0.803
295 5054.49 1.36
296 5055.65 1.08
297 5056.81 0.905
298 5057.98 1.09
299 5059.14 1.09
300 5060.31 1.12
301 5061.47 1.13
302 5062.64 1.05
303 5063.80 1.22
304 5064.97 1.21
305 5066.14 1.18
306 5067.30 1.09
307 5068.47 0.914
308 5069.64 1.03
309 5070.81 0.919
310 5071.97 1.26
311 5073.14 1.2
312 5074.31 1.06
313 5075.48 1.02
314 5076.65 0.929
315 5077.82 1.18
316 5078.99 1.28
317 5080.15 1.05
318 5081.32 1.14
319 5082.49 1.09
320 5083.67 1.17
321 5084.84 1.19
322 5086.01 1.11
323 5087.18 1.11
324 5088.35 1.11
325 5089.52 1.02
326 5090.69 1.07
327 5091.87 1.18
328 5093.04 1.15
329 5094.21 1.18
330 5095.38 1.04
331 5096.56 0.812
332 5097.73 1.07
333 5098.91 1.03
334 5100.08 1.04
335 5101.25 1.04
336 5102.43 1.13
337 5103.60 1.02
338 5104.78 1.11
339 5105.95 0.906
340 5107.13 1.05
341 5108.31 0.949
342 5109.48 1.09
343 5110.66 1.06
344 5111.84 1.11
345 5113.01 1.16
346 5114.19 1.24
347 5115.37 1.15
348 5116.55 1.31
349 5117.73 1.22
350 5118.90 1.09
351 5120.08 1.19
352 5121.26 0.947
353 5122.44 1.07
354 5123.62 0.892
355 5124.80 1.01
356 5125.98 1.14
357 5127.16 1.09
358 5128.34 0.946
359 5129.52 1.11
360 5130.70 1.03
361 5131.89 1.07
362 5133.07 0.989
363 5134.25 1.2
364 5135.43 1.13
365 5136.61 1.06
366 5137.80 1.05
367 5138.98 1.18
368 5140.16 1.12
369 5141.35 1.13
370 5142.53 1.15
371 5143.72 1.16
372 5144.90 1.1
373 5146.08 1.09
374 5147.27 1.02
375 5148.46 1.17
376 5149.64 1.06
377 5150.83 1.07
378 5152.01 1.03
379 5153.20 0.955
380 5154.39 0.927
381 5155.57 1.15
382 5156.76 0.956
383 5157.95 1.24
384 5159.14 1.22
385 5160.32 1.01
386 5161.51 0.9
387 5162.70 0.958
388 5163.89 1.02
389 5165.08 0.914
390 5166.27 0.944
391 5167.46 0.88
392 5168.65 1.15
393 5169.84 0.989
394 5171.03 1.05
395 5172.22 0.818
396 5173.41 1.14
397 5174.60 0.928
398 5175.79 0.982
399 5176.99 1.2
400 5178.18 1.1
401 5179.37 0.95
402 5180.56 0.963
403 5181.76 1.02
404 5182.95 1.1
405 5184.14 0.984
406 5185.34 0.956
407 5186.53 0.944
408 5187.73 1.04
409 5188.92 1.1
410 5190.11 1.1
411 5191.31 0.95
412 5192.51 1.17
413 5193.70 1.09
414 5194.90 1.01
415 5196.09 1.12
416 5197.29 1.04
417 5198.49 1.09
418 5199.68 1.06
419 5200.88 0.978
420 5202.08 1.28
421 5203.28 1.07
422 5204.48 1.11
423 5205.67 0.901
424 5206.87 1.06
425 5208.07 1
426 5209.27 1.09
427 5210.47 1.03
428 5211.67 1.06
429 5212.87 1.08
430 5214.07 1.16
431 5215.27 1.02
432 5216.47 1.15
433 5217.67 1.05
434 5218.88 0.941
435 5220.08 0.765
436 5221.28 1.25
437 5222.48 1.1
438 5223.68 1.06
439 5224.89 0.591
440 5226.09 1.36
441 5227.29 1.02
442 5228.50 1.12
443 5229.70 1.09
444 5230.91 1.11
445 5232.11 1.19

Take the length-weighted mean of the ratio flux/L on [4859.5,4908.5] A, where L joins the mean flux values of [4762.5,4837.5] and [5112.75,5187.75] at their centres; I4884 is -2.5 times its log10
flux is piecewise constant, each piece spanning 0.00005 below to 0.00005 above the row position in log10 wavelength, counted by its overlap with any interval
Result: 0.08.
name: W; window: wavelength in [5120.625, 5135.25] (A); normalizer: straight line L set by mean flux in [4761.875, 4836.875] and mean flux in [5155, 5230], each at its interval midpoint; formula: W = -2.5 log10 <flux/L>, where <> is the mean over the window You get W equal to 0.01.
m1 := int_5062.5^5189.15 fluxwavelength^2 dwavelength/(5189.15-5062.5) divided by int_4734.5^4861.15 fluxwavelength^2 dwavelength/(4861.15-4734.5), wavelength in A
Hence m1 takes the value 1.11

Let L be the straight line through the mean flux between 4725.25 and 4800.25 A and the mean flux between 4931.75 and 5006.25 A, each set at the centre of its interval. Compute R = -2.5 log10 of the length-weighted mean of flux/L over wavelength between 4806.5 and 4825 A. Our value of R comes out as 0.03 mag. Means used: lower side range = 1.15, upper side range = 1.16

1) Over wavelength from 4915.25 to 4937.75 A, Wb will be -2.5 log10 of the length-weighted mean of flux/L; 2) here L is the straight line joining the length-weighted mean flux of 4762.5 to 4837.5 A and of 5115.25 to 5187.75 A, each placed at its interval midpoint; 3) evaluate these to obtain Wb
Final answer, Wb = 0.05 mag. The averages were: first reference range 1.12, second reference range 1.05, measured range 1.05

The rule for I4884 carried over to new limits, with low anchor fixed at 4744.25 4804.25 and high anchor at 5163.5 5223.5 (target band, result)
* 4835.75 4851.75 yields 0.126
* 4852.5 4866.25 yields 0.041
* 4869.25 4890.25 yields 0.056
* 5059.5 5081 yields -0.037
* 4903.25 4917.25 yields 0.081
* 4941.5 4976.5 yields -0.076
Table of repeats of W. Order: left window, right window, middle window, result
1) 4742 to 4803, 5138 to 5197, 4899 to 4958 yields 0.038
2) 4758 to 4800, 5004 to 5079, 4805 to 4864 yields 0.097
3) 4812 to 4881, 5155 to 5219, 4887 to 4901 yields 0.059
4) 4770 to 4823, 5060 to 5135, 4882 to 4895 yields 0.119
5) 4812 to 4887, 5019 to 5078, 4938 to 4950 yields -0.044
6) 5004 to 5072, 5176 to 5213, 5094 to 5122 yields 0.006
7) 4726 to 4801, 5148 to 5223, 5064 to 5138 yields -0.025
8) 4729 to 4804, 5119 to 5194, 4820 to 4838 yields 0.056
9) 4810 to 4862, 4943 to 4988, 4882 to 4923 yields 0.085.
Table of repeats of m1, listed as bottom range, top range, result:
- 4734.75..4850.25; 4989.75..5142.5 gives 1.12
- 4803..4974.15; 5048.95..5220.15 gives 1.10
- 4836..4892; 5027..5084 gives 1.15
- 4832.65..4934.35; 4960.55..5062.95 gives 1.15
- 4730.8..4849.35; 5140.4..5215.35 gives 1.11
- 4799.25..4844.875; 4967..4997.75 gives 1.14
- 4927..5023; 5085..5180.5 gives 0.99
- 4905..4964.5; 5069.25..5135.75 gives 1.05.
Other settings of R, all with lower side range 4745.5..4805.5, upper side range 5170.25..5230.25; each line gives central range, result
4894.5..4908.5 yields 0.13 mag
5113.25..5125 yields -0.05 mag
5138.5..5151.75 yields -0.05 mag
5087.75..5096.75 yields -0.01 mag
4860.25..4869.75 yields 0.05 mag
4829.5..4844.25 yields 0.11 mag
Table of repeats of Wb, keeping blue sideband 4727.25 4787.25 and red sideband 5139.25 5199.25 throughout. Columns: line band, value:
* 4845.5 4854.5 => 0.15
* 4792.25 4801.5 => -0.19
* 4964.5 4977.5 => -0.07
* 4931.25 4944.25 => -0.03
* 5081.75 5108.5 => -0.01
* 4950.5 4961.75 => -0.15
